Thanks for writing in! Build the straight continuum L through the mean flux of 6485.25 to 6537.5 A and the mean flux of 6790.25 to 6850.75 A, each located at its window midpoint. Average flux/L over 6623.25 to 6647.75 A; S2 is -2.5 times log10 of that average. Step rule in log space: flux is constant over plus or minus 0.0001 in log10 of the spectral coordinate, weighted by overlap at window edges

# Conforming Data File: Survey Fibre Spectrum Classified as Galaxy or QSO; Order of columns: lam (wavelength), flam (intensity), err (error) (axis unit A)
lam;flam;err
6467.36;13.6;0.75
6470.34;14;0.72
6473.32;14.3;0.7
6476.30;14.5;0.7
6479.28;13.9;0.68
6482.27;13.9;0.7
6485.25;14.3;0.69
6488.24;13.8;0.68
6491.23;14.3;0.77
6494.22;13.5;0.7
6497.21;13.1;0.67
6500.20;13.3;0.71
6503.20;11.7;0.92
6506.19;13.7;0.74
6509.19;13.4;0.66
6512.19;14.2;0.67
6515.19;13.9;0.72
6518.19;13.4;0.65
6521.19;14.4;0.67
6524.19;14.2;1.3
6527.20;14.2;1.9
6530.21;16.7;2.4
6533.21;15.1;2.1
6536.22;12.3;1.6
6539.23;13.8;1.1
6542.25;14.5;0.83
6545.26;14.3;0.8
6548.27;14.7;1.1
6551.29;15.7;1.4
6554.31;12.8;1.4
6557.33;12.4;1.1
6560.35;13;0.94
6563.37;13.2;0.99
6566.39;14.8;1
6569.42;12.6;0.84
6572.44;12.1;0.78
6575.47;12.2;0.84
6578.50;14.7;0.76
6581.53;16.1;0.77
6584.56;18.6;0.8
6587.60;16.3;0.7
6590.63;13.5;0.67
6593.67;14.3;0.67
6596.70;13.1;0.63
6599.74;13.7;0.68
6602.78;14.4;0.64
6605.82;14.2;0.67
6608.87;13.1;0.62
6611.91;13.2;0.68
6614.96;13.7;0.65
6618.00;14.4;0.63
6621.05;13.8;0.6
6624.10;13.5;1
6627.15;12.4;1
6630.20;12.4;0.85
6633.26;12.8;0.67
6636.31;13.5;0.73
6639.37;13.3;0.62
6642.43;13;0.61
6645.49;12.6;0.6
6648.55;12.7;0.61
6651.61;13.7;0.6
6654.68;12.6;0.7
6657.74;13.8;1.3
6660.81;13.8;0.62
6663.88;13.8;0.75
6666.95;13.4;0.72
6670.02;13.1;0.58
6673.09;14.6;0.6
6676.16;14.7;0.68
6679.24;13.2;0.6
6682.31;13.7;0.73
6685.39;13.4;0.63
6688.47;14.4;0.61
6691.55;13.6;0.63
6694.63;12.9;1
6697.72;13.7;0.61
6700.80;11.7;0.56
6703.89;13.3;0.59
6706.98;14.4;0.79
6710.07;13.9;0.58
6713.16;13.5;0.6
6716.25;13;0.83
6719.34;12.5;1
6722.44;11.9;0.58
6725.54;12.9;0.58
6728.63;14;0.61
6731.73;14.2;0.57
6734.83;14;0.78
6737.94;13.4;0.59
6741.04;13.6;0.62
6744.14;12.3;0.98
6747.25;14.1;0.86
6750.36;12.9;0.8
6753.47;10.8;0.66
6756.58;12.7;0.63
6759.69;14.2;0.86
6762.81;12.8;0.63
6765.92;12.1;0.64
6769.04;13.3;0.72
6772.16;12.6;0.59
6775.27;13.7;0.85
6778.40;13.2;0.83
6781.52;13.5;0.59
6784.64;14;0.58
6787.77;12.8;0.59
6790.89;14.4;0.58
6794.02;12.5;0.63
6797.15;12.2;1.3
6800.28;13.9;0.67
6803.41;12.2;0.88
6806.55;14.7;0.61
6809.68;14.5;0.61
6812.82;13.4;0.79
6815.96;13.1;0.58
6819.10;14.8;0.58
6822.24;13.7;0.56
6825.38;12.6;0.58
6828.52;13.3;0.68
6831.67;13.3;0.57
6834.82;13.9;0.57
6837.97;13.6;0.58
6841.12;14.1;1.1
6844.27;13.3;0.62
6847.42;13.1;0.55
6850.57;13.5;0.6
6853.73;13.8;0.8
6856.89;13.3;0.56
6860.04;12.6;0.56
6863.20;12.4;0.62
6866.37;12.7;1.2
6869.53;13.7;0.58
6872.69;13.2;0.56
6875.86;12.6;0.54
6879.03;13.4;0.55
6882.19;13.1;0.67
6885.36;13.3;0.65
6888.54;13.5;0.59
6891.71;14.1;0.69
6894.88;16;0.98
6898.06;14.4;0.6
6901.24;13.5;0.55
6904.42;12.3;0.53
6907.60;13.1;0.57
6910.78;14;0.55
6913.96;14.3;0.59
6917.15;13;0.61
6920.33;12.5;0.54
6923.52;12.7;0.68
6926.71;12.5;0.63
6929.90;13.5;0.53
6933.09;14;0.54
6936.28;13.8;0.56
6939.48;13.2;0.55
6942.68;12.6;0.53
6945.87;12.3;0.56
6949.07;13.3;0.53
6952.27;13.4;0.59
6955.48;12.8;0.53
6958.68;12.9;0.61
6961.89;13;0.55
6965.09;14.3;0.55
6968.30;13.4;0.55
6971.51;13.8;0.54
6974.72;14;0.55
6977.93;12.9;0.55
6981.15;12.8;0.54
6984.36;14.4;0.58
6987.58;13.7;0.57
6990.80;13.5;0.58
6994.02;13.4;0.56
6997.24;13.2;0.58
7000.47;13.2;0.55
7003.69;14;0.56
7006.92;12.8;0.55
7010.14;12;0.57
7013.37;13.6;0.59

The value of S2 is 0.06 mag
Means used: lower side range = 13.9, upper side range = 13.5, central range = 12.9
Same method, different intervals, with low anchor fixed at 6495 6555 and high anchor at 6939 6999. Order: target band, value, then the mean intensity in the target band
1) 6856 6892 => 0.03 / 13.1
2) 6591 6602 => 0.01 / 13.7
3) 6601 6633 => 0.03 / 13.5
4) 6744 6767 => 0.07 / 12.8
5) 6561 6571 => 0.03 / 13.5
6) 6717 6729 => 0.08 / 12.7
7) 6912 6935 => 0.01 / 13.2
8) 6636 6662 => 0.05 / 13.2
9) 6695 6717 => 0.03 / 13.3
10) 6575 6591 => -0.12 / 15.6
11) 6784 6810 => 0.01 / 13.4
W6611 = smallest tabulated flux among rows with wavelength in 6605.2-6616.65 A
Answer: 13.1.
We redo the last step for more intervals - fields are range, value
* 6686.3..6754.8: 10.8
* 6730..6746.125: 12.3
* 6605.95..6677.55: 12.4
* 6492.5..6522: 11.7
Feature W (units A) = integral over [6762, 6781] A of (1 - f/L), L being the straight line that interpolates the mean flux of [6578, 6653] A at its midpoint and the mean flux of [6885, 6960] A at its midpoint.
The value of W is 0.9 A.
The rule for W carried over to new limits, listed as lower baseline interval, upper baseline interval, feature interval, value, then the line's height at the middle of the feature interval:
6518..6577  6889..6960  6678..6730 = 1.3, 13.6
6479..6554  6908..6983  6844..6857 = 0.0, 13.4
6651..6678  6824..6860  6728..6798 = 1.9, 13.5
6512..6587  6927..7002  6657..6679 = 0.2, 13.9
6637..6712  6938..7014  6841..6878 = 0.5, 13.3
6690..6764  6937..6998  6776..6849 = -1.4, 13.2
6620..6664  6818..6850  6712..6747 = 0.3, 13.3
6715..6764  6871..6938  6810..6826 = -0.5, 13.3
